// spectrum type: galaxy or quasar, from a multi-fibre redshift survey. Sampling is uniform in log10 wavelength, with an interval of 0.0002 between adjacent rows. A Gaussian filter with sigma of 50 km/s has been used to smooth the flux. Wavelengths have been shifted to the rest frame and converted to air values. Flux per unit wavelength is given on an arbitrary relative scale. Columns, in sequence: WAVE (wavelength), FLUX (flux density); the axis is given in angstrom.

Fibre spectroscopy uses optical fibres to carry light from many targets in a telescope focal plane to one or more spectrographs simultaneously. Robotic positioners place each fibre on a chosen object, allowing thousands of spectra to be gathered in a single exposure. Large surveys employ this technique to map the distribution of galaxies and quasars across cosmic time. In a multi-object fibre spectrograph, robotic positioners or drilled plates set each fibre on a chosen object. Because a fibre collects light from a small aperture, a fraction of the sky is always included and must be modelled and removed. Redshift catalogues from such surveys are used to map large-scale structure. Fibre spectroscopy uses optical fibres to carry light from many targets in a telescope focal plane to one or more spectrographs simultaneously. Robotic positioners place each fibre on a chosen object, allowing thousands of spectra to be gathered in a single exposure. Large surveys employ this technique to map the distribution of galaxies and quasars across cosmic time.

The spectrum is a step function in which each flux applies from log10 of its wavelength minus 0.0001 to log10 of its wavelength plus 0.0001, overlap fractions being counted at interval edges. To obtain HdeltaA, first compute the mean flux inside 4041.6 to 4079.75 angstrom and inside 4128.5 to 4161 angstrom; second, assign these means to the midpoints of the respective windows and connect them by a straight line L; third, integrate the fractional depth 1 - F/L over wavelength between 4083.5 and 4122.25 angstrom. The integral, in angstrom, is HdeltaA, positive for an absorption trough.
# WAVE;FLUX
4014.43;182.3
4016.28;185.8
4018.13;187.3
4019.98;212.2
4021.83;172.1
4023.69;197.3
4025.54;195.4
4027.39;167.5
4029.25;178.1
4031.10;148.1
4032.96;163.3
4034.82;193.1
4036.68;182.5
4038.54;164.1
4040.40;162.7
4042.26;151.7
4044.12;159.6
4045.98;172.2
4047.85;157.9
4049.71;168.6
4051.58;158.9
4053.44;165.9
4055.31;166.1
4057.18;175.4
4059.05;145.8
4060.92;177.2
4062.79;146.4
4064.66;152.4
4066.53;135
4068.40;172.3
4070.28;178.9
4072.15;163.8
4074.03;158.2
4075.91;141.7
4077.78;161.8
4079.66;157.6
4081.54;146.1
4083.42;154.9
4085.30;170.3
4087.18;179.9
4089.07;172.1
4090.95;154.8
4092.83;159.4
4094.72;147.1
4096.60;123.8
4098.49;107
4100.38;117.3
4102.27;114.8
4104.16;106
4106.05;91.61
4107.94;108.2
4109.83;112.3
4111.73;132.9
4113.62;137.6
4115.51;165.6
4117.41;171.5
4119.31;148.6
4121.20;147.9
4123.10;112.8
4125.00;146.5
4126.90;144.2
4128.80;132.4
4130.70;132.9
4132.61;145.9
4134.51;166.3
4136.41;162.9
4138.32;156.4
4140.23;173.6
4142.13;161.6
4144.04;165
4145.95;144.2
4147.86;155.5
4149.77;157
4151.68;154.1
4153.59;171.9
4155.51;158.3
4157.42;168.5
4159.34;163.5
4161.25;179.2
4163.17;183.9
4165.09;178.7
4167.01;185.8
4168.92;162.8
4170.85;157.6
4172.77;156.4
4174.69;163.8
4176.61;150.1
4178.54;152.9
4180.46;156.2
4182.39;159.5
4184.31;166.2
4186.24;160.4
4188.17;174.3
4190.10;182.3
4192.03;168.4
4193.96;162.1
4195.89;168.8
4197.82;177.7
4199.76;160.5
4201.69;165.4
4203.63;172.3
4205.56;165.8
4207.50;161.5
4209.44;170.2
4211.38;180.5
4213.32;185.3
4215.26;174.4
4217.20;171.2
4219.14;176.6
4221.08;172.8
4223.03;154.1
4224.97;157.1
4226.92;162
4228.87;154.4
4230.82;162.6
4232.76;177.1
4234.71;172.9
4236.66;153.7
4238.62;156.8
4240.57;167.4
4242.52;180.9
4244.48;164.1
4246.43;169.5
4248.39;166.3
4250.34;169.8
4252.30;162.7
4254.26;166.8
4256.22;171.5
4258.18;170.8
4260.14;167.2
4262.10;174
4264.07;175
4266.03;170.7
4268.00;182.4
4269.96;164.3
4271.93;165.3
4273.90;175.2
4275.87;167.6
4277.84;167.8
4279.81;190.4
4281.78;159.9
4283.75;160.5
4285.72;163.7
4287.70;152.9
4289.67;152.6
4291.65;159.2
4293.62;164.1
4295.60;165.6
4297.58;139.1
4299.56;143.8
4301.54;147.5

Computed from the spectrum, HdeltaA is 5.00 angstrom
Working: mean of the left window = 160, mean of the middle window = 139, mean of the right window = 158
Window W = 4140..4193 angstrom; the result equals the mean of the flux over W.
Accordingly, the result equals 165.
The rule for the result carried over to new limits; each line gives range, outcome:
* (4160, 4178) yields 168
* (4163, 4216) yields 168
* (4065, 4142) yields 146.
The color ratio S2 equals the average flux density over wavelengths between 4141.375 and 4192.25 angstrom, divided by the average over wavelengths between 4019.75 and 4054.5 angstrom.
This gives 1.0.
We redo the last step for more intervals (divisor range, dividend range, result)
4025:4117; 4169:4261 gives 1.08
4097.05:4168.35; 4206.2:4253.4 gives 1.14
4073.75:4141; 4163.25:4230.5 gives 1.17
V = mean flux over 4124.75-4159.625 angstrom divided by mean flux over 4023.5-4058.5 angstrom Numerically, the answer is 0.9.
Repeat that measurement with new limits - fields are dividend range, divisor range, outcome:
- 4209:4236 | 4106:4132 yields 1.24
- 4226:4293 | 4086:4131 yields 1.22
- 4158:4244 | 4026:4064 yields 1.01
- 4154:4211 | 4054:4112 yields 1.14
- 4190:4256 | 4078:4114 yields 1.23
